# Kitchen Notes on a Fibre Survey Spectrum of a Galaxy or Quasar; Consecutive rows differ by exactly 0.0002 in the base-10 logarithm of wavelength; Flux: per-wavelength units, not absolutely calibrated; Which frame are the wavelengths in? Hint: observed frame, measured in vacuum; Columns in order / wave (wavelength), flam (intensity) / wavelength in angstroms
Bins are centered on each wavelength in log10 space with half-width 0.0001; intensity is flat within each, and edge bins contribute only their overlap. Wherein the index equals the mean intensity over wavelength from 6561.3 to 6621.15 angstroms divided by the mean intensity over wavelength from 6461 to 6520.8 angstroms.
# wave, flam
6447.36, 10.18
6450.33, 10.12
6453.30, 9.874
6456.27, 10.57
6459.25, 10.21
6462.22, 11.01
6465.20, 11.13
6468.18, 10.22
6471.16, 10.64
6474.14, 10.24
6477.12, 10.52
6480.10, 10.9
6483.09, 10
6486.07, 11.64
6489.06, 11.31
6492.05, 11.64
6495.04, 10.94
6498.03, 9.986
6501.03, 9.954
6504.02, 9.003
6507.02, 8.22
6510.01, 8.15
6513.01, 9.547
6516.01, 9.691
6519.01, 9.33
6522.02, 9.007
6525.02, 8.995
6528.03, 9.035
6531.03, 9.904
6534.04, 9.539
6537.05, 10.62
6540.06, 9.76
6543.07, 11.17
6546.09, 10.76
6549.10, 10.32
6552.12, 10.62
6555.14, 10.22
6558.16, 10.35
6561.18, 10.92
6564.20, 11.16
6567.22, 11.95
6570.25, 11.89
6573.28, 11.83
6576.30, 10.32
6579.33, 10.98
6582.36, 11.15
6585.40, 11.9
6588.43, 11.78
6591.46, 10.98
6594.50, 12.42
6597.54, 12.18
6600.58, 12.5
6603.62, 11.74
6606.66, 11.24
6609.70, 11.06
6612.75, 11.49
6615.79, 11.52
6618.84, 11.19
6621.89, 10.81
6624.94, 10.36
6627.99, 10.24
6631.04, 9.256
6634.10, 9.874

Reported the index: 1.13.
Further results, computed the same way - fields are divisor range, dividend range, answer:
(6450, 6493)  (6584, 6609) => 1.11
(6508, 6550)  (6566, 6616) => 1.20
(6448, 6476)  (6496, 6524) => 0.89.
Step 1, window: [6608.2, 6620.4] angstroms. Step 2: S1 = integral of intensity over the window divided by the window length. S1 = 11.3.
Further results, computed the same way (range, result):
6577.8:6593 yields 11.4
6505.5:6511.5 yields 8.19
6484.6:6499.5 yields 11.1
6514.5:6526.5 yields 9.26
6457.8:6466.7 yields 10.8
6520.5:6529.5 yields 9.01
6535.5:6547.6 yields 10.6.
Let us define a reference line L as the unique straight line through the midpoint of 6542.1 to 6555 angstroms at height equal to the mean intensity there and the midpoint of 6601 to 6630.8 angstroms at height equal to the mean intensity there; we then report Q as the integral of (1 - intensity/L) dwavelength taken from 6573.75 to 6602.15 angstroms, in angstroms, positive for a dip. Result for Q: -1.8 angstroms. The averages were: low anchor 10.6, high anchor 11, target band 11.6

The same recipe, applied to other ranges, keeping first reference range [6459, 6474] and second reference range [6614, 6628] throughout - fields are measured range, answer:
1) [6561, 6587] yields -1.31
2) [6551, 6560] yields 0.32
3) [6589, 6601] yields -1.21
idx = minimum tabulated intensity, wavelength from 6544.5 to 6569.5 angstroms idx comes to 10.22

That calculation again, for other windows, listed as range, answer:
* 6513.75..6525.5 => 8.995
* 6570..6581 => 10.32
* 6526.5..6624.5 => 9.035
